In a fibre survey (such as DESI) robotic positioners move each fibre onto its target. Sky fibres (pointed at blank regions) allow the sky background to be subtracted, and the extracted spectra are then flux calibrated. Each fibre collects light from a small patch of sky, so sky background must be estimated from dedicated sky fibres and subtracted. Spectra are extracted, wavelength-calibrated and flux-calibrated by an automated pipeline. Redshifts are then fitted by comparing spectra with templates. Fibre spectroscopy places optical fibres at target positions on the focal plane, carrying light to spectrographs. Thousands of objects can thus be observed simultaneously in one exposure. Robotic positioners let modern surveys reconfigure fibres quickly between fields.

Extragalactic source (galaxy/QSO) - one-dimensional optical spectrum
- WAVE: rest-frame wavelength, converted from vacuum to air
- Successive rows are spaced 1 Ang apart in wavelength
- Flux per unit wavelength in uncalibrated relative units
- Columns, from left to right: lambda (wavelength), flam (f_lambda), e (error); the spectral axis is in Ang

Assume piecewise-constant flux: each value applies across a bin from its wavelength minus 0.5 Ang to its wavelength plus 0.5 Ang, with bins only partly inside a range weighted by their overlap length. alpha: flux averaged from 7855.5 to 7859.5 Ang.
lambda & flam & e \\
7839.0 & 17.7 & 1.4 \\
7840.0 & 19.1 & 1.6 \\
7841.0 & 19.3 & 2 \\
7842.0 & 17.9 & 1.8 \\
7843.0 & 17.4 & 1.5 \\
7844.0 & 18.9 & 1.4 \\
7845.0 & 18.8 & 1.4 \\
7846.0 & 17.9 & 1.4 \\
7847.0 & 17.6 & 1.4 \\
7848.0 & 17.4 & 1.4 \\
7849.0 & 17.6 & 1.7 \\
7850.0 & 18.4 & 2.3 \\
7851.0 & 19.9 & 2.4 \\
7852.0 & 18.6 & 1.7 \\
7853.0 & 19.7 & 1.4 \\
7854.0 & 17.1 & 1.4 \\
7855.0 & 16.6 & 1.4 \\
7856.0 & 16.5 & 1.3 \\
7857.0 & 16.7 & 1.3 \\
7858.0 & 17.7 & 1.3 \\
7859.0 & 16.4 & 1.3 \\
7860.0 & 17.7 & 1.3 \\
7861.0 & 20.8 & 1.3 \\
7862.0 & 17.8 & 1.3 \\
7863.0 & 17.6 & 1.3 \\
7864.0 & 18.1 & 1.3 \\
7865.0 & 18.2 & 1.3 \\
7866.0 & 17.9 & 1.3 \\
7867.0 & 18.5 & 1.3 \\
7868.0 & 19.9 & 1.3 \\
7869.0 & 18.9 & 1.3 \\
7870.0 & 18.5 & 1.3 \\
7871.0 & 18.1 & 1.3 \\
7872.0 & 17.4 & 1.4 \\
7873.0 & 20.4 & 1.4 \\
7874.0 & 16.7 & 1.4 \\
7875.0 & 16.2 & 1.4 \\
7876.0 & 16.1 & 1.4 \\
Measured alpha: 16.8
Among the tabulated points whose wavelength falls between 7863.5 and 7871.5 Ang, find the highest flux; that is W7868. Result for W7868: 19.9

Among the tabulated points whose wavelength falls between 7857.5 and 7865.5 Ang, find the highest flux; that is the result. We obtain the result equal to 20.8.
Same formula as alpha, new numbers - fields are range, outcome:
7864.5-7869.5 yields 18.7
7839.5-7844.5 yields 18.5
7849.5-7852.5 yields 19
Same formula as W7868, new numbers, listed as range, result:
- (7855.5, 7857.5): 16.7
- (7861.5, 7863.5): 17.8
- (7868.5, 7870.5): 18.9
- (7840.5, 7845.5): 19.3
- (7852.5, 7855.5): 19.7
